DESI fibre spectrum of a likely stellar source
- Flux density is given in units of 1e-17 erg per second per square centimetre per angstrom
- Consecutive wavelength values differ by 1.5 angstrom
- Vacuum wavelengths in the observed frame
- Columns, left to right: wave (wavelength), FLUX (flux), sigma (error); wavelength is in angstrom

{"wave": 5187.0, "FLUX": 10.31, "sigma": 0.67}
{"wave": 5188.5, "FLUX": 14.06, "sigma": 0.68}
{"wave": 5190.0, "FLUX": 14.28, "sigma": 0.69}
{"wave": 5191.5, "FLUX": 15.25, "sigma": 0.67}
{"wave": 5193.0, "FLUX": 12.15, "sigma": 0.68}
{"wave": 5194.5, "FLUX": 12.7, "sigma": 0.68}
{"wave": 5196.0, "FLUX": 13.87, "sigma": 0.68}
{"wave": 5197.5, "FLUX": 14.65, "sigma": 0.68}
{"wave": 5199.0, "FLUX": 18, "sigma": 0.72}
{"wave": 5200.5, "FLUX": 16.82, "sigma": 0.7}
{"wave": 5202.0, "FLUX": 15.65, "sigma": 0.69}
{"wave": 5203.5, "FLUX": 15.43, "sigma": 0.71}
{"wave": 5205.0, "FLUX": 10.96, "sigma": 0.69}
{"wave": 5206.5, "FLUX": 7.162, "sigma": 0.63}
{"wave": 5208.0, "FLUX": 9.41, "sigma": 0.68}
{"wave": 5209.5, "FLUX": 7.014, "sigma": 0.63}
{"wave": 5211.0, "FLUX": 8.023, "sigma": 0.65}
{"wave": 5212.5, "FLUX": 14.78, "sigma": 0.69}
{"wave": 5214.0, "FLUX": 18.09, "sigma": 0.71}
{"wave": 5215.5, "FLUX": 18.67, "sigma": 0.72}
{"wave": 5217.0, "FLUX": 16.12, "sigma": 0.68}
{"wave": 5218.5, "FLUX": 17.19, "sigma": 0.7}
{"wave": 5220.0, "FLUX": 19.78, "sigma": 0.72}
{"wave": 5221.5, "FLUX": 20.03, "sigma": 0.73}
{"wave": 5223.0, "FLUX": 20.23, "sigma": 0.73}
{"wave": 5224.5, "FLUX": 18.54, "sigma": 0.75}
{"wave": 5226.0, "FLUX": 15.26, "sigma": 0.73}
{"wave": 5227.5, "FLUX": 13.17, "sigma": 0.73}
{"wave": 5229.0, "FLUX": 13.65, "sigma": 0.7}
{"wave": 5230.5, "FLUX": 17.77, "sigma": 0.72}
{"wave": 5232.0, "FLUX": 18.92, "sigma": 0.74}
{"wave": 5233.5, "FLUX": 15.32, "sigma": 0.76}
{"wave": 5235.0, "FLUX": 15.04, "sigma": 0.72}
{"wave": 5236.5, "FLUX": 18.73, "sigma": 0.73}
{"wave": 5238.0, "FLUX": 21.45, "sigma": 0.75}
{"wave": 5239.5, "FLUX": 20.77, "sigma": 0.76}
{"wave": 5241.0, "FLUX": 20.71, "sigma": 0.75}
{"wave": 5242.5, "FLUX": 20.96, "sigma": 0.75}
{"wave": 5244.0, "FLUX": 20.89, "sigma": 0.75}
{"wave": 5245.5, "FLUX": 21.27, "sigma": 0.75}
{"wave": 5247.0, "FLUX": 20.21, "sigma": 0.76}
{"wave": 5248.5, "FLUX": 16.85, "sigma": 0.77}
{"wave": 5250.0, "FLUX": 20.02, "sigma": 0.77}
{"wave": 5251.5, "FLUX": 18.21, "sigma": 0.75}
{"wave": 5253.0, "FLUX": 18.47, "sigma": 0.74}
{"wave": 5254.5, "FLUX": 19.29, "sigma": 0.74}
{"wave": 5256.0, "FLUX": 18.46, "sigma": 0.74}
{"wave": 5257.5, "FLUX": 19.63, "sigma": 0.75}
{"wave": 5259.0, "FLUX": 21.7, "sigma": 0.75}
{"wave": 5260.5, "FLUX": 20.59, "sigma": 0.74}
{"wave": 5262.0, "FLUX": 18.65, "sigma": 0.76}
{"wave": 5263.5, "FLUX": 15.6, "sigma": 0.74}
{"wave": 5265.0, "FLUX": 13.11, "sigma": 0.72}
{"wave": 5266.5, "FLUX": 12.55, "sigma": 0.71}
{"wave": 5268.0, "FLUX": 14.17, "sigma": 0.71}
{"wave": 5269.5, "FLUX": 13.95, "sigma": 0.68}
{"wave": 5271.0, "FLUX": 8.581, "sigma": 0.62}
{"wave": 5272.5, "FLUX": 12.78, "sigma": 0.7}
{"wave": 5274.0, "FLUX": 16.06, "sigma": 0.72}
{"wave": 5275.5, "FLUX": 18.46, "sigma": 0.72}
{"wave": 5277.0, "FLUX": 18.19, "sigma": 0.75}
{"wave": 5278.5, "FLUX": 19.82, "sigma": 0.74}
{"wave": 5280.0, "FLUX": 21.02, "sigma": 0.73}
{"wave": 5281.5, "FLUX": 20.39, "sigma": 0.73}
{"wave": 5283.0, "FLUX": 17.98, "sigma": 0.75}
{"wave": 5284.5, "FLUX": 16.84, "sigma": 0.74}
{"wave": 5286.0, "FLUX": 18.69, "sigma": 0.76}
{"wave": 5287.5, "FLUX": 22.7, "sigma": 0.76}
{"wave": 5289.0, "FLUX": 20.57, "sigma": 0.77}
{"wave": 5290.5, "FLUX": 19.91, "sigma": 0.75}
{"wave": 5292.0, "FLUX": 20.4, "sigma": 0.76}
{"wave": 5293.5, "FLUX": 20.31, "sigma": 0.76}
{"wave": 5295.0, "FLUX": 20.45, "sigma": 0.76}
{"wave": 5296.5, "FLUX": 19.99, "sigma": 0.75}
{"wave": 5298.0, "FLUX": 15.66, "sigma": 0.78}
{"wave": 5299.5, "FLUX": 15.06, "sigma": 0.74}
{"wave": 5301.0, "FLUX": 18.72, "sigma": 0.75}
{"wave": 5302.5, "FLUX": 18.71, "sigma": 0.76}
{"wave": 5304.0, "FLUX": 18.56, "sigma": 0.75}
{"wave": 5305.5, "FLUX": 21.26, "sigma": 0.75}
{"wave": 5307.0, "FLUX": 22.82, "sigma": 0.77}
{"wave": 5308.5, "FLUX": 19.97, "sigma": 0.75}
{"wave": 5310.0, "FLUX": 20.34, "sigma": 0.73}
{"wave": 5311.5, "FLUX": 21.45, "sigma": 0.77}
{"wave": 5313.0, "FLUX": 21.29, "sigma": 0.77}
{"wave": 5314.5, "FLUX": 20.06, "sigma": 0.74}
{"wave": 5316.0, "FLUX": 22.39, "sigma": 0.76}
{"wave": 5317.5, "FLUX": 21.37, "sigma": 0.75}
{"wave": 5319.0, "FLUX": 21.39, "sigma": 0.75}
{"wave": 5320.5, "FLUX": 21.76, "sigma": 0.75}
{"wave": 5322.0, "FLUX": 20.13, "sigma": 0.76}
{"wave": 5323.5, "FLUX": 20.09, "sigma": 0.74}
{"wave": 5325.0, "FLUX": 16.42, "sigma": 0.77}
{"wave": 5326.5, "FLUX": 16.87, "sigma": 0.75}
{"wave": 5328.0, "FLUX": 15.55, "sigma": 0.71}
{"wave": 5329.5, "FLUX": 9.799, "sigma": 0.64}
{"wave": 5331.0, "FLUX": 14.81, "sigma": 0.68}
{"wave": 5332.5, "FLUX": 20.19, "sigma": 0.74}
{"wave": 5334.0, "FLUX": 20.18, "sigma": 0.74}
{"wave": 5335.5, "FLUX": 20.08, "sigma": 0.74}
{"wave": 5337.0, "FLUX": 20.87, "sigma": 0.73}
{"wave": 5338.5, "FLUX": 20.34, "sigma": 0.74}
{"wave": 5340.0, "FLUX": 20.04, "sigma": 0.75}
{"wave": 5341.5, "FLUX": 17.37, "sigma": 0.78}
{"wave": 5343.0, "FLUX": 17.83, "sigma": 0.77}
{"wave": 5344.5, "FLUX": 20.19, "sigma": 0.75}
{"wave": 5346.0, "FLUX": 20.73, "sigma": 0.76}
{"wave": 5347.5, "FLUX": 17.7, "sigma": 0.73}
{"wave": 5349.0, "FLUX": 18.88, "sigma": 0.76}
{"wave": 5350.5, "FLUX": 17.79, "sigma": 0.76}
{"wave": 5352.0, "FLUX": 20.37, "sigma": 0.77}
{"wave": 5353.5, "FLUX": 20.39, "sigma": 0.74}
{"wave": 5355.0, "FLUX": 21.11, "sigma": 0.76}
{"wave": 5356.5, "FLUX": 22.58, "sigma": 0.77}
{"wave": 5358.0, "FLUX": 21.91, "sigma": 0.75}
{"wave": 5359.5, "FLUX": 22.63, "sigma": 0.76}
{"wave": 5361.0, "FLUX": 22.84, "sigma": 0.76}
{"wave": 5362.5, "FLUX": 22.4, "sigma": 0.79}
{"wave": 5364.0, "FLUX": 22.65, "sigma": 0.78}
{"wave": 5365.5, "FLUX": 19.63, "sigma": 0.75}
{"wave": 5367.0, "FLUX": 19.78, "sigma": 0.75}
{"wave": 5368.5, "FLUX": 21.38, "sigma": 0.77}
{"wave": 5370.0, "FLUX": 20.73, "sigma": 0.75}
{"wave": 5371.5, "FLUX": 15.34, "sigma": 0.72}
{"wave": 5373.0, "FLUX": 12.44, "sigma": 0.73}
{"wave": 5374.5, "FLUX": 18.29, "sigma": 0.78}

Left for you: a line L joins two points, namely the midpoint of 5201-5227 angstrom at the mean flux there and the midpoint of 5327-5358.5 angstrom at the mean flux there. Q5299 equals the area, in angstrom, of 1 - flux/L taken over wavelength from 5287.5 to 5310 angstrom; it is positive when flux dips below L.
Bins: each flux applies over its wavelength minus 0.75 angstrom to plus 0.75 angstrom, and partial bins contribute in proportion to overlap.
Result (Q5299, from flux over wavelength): -2.6 angstrom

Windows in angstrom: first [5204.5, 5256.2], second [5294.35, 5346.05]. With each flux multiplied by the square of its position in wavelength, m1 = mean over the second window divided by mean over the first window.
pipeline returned 1.17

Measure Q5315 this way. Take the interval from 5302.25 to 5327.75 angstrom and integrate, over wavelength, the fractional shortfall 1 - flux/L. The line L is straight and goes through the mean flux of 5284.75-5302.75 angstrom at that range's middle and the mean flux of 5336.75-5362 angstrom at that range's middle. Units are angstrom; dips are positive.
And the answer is -0.8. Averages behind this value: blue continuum 19.2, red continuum 20.2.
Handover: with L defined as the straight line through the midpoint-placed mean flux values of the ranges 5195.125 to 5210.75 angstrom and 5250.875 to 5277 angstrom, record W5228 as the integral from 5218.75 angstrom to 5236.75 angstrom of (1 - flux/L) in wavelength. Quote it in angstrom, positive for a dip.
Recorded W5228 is -3.7 angstrom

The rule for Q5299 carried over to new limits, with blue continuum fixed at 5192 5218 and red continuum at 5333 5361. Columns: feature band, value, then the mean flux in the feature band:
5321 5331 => 1.4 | 16.5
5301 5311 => -1.1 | 20.2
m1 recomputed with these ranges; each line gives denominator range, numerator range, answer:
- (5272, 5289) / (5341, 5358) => 1.08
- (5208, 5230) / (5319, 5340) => 1.23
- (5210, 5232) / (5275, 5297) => 1.23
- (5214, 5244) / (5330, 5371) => 1.16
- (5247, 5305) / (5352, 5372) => 1.21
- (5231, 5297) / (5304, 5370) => 1.12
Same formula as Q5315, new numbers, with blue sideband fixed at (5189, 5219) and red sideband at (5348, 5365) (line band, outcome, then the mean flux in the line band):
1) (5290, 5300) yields -0.4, 18.9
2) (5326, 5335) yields 1.6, 16.3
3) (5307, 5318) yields -1.2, 21.1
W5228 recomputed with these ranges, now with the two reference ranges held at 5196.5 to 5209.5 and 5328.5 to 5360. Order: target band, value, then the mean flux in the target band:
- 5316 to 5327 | -1.0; 20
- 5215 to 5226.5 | -3.6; 18.3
